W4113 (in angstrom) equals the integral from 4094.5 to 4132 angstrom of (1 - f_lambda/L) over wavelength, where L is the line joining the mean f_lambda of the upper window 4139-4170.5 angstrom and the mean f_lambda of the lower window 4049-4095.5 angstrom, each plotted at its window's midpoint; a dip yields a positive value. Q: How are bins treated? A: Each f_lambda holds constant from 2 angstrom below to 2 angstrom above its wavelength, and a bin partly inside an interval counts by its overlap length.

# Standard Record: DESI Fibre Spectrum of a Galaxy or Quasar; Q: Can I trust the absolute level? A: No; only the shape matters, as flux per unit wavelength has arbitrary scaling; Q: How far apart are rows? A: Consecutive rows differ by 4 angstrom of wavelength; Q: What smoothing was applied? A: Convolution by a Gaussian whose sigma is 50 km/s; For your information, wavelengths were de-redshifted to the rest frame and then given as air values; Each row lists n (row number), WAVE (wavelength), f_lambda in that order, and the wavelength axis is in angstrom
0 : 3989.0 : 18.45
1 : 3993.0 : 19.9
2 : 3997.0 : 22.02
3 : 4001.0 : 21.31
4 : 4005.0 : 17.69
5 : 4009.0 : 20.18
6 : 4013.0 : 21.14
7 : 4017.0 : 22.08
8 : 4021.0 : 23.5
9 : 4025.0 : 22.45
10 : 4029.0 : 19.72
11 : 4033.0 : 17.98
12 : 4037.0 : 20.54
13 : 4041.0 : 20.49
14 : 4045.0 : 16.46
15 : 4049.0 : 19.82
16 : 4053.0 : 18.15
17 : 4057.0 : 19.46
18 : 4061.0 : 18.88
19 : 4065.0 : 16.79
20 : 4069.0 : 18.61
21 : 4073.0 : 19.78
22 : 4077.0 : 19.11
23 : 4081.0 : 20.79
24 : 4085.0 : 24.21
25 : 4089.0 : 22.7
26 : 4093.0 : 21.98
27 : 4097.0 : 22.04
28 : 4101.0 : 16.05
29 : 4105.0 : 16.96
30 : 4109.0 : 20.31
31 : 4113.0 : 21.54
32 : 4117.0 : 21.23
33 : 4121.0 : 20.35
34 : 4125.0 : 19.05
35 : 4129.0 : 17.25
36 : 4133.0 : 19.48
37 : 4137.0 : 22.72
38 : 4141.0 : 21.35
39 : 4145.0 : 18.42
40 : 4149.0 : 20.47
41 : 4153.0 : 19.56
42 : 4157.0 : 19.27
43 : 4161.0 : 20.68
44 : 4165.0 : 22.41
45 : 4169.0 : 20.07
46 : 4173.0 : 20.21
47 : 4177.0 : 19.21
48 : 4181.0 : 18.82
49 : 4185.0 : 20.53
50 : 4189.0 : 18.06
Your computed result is 1.3 angstrom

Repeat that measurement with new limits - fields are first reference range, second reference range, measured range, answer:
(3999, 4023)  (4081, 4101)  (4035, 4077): 5.03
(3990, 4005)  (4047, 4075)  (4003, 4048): -1.09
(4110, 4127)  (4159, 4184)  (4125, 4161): 1.02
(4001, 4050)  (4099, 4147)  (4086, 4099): -1.72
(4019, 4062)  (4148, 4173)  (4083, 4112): -0.82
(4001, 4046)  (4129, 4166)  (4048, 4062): 0.88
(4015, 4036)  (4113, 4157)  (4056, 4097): 0.52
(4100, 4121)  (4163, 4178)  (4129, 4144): -0.40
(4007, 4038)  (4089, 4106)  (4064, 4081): 1.05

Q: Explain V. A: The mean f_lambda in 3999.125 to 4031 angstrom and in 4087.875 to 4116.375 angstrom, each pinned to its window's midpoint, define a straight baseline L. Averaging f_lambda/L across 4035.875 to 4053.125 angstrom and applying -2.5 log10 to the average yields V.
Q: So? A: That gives 0.09 mag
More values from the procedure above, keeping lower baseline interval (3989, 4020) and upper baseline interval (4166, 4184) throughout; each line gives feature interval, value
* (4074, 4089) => -0.064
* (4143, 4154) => 0.024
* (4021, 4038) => -0.005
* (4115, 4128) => 0.003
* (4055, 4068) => 0.107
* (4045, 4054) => 0.103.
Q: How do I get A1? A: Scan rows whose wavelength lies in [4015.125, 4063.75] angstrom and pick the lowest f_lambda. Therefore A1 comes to 16.46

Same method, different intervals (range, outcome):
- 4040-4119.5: 16.05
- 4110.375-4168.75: 17.25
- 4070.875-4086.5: 19.11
